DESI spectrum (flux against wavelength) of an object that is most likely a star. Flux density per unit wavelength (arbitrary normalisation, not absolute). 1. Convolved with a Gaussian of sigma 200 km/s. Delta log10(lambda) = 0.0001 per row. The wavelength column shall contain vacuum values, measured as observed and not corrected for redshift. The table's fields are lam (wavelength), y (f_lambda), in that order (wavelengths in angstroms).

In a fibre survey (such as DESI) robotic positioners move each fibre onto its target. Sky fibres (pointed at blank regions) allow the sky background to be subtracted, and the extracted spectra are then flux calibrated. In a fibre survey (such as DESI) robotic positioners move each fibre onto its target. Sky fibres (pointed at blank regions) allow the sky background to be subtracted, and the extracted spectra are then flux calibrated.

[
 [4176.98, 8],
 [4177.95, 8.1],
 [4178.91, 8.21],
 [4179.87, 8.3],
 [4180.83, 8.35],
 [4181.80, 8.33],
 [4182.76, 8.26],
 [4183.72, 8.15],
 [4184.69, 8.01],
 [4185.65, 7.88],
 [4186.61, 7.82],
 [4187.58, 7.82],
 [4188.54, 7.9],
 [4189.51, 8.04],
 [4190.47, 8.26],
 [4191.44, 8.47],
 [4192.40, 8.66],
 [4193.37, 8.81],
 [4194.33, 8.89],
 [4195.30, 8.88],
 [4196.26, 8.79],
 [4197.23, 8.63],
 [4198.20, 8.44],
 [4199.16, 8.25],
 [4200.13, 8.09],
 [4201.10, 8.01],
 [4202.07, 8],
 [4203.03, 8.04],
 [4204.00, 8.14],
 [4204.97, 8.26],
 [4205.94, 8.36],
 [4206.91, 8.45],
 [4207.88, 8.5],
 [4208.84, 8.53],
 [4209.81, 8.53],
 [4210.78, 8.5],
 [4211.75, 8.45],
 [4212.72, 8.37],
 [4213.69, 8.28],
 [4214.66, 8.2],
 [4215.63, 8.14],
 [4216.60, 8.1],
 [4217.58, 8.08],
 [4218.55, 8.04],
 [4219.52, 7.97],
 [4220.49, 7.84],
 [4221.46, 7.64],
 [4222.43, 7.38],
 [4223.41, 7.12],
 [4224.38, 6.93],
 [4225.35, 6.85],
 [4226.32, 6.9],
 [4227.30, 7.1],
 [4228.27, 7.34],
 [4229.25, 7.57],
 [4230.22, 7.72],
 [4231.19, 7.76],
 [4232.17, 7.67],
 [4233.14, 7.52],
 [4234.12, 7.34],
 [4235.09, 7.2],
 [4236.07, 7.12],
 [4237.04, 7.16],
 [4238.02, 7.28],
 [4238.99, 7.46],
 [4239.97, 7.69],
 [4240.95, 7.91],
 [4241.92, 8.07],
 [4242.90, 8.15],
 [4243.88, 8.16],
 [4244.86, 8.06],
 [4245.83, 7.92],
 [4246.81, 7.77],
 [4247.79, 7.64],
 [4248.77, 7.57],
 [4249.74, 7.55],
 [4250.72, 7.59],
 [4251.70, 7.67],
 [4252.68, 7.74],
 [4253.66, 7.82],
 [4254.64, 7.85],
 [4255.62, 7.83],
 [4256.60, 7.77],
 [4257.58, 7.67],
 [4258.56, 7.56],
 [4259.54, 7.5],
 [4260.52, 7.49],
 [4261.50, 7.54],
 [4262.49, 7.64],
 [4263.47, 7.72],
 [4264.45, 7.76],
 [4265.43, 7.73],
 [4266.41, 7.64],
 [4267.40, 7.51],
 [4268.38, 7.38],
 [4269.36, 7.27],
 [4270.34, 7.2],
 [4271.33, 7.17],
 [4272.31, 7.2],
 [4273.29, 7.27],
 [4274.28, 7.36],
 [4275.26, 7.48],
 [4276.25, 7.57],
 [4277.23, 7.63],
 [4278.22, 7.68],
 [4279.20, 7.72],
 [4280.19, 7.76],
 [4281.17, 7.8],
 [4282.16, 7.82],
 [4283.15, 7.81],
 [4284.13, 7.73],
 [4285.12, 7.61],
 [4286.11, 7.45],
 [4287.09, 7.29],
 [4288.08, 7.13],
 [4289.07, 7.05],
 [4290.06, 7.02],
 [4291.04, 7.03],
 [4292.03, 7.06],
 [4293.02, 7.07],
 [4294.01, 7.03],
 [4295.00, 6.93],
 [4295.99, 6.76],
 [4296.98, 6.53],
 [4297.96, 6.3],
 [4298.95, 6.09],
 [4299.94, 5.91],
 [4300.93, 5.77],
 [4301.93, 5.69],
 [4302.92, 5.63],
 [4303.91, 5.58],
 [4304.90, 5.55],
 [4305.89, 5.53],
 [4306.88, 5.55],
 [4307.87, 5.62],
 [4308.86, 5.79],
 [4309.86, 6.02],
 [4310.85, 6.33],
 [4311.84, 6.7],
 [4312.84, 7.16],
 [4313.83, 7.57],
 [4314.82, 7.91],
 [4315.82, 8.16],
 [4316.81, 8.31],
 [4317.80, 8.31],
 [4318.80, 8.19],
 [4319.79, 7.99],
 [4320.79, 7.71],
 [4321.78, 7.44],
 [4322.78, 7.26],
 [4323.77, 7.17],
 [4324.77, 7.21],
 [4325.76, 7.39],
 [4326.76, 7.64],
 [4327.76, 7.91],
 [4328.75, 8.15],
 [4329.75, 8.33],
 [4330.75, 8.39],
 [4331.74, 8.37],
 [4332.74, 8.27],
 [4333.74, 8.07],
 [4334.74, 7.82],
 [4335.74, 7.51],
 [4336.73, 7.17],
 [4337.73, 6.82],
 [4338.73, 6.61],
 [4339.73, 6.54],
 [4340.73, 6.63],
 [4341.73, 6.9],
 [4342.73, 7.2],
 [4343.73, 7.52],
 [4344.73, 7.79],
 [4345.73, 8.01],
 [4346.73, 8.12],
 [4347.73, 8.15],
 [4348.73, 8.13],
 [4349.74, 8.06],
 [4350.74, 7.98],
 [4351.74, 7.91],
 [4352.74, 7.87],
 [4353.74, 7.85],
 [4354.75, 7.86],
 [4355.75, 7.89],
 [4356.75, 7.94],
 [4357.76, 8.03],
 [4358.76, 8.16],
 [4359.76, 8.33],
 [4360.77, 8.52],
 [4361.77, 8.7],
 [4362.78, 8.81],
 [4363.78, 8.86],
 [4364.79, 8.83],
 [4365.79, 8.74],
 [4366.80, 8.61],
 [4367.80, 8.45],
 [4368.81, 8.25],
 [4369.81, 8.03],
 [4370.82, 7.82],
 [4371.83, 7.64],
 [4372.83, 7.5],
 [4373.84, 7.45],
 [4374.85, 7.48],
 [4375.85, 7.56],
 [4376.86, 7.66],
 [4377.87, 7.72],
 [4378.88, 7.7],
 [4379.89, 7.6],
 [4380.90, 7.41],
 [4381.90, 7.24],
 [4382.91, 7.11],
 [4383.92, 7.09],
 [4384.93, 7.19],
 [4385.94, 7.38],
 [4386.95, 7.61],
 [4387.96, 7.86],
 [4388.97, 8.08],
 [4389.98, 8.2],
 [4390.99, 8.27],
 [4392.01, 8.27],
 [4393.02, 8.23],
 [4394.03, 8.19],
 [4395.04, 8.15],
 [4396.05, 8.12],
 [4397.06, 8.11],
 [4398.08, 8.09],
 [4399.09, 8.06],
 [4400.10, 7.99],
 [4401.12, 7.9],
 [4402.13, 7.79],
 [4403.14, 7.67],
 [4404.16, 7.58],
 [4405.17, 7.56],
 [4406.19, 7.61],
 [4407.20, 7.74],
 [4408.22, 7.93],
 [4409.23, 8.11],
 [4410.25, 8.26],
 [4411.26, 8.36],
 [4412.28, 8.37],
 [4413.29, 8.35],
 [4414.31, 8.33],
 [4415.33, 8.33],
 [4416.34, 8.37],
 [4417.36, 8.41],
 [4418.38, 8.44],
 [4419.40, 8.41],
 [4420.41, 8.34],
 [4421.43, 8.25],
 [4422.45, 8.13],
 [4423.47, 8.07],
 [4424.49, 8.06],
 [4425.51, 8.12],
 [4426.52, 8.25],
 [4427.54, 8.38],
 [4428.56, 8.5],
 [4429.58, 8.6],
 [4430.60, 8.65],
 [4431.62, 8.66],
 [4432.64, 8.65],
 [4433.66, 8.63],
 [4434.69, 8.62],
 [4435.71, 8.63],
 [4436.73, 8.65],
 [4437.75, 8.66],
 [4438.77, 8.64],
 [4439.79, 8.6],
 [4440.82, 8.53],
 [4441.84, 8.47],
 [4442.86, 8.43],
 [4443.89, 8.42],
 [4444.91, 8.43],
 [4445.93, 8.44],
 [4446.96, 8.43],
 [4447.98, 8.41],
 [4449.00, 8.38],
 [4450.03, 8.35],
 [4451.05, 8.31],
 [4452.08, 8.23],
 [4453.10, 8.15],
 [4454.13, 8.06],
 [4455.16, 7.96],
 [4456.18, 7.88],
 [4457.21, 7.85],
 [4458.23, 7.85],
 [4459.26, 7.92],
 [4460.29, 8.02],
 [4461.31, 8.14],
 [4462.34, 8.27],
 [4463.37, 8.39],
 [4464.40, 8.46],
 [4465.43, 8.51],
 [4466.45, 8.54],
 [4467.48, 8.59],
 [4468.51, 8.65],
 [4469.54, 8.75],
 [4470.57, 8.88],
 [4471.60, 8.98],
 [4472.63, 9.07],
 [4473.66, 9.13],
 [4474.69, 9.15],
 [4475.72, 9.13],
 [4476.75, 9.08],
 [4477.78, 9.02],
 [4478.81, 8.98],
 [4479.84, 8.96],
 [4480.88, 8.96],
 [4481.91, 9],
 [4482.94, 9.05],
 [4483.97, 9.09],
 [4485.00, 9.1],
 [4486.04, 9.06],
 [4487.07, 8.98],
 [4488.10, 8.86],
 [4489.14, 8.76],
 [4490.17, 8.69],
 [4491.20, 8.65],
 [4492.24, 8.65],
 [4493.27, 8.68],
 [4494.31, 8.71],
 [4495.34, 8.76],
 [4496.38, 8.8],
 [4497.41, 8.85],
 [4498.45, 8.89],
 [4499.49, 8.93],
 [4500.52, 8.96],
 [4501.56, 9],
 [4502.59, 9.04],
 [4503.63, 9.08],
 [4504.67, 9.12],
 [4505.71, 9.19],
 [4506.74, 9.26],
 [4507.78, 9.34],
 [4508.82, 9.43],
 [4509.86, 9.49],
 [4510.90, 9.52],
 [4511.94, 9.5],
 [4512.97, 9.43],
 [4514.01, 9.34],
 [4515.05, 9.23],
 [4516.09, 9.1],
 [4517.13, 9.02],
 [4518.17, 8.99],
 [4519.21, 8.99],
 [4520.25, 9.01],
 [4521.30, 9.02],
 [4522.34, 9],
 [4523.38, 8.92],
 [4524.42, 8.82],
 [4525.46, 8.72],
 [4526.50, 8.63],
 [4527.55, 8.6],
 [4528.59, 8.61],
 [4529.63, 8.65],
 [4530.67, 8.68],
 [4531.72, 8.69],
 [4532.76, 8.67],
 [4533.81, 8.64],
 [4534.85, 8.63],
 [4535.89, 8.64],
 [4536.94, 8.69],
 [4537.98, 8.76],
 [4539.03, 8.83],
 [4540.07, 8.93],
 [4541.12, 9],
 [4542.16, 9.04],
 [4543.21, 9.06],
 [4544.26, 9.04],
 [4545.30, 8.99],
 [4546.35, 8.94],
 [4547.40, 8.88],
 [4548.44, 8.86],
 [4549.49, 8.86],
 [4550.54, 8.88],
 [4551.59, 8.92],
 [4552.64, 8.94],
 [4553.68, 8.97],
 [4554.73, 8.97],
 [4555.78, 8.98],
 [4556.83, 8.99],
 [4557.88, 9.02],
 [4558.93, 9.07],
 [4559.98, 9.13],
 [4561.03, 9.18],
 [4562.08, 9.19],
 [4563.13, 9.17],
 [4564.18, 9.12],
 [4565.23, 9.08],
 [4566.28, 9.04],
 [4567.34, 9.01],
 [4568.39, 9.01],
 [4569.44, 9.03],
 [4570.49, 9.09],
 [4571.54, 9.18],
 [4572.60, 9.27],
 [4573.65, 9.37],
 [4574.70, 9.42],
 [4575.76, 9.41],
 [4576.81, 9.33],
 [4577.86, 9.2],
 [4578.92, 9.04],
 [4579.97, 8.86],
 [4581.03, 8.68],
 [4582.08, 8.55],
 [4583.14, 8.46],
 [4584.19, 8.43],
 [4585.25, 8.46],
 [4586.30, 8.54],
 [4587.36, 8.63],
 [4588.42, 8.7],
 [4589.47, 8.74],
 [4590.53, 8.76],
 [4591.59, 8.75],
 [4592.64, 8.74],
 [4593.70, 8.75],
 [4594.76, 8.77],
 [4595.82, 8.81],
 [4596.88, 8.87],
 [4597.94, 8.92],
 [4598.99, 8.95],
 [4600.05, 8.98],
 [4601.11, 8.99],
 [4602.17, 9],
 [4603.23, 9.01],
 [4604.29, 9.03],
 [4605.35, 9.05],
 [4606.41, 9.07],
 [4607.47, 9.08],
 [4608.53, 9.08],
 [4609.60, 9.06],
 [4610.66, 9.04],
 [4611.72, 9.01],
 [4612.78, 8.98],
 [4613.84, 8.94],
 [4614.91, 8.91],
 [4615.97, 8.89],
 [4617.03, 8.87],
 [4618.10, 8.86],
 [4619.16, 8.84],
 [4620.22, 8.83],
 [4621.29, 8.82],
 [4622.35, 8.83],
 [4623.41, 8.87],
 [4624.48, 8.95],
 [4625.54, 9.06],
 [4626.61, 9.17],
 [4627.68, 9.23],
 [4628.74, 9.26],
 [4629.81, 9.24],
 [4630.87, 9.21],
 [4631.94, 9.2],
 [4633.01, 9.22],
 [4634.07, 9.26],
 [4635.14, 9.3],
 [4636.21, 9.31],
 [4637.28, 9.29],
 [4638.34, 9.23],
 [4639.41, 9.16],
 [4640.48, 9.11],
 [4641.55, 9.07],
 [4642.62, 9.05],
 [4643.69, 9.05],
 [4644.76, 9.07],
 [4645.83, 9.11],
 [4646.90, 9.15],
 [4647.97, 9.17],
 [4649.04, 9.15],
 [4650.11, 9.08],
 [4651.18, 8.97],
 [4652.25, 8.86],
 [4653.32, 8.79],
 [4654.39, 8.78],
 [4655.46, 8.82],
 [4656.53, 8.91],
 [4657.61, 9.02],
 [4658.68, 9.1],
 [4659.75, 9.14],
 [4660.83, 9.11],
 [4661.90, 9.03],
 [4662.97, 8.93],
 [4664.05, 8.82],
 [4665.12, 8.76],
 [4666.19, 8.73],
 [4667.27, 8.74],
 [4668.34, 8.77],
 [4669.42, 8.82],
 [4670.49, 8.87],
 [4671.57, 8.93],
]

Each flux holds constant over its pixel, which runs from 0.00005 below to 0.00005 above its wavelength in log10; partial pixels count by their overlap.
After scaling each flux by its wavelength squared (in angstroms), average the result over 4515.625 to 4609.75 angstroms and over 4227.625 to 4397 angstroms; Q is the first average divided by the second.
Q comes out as 1.33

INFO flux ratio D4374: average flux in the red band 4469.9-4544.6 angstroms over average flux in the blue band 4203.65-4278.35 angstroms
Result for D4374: 1.16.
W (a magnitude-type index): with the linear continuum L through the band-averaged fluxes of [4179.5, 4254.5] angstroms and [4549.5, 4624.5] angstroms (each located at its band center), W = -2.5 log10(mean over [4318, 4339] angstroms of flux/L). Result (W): 0.07 mag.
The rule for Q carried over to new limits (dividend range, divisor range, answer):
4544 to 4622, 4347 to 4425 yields 1.22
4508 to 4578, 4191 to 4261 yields 1.32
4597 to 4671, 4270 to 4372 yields 1.39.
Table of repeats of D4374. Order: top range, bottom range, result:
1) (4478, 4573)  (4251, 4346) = 1.23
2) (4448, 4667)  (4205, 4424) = 1.17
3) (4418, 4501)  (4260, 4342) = 1.19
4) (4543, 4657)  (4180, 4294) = 1.16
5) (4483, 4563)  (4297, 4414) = 1.18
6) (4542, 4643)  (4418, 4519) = 1.03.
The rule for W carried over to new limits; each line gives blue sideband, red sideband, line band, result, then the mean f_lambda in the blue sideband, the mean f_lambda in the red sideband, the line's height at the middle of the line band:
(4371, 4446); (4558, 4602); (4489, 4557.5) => -0.03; 8.08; 8.94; 8.66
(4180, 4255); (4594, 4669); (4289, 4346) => 0.16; 7.95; 9.01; 8.2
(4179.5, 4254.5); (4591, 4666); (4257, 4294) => 0.09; 7.95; 9.01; 8.1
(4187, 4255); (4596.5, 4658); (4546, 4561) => -0.02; 7.93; 9.04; 8.83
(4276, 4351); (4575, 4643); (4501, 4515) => -0.11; 7.23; 8.97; 8.37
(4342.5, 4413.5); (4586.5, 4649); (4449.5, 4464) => 0.03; 7.95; 9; 8.3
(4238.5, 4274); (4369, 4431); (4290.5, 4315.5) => 0.21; 7.65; 7.96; 7.75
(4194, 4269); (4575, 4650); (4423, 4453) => 0.00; 7.84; 8.98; 8.46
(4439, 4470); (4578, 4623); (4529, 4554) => -0.03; 8.32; 8.85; 8.63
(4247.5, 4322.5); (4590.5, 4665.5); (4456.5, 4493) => -0.07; 7.2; 9.01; 8.2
